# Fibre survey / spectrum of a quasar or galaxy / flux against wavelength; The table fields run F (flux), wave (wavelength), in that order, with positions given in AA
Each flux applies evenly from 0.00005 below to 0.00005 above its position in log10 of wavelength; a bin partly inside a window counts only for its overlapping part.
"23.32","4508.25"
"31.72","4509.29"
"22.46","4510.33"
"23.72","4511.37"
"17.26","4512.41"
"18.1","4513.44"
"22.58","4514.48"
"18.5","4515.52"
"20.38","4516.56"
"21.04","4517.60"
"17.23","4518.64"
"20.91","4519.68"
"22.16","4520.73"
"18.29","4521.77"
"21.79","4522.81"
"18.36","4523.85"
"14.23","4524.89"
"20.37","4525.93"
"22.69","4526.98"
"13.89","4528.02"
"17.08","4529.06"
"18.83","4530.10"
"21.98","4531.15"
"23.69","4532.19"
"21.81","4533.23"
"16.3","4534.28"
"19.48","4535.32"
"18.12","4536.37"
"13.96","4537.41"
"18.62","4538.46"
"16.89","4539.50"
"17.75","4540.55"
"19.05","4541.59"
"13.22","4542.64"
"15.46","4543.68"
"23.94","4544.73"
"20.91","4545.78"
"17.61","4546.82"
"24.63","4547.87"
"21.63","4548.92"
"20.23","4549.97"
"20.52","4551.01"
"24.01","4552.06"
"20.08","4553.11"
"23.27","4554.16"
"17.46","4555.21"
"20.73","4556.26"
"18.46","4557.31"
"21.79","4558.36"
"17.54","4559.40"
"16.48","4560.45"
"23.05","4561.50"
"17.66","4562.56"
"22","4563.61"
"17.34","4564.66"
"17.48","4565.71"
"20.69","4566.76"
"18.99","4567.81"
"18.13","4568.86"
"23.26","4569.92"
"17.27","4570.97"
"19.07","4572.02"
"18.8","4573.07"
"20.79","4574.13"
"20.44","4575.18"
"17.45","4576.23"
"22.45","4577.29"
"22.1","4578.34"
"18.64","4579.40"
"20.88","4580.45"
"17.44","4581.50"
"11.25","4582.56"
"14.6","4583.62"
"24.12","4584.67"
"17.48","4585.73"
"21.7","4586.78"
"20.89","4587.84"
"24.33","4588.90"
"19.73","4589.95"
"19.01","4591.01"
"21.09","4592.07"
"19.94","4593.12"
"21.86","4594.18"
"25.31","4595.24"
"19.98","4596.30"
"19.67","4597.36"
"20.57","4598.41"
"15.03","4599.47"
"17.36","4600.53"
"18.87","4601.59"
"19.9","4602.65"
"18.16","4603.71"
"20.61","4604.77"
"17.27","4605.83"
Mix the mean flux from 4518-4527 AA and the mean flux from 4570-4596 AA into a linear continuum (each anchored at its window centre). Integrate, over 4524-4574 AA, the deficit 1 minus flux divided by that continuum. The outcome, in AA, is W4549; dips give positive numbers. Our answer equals 0.8 AA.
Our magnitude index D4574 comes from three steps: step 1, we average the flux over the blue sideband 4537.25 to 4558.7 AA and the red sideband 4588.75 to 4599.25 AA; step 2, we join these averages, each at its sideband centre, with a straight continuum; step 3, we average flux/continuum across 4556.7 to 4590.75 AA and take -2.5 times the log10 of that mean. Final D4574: 0.05 mag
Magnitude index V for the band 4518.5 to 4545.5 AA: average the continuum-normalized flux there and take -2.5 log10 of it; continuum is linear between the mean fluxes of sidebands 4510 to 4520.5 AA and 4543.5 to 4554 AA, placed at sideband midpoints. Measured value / 0.11 mag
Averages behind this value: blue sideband 20.2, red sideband 21.2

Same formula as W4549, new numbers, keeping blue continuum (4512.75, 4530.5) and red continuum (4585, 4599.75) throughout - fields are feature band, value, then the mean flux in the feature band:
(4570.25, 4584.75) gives 1.0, 18.9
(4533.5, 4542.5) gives 1.0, 17.4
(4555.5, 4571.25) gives 0.5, 19.4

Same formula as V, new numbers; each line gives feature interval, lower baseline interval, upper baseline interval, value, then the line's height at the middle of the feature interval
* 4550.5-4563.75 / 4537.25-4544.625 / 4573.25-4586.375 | -0.14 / 17.8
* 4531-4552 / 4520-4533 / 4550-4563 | 0.03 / 19.8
